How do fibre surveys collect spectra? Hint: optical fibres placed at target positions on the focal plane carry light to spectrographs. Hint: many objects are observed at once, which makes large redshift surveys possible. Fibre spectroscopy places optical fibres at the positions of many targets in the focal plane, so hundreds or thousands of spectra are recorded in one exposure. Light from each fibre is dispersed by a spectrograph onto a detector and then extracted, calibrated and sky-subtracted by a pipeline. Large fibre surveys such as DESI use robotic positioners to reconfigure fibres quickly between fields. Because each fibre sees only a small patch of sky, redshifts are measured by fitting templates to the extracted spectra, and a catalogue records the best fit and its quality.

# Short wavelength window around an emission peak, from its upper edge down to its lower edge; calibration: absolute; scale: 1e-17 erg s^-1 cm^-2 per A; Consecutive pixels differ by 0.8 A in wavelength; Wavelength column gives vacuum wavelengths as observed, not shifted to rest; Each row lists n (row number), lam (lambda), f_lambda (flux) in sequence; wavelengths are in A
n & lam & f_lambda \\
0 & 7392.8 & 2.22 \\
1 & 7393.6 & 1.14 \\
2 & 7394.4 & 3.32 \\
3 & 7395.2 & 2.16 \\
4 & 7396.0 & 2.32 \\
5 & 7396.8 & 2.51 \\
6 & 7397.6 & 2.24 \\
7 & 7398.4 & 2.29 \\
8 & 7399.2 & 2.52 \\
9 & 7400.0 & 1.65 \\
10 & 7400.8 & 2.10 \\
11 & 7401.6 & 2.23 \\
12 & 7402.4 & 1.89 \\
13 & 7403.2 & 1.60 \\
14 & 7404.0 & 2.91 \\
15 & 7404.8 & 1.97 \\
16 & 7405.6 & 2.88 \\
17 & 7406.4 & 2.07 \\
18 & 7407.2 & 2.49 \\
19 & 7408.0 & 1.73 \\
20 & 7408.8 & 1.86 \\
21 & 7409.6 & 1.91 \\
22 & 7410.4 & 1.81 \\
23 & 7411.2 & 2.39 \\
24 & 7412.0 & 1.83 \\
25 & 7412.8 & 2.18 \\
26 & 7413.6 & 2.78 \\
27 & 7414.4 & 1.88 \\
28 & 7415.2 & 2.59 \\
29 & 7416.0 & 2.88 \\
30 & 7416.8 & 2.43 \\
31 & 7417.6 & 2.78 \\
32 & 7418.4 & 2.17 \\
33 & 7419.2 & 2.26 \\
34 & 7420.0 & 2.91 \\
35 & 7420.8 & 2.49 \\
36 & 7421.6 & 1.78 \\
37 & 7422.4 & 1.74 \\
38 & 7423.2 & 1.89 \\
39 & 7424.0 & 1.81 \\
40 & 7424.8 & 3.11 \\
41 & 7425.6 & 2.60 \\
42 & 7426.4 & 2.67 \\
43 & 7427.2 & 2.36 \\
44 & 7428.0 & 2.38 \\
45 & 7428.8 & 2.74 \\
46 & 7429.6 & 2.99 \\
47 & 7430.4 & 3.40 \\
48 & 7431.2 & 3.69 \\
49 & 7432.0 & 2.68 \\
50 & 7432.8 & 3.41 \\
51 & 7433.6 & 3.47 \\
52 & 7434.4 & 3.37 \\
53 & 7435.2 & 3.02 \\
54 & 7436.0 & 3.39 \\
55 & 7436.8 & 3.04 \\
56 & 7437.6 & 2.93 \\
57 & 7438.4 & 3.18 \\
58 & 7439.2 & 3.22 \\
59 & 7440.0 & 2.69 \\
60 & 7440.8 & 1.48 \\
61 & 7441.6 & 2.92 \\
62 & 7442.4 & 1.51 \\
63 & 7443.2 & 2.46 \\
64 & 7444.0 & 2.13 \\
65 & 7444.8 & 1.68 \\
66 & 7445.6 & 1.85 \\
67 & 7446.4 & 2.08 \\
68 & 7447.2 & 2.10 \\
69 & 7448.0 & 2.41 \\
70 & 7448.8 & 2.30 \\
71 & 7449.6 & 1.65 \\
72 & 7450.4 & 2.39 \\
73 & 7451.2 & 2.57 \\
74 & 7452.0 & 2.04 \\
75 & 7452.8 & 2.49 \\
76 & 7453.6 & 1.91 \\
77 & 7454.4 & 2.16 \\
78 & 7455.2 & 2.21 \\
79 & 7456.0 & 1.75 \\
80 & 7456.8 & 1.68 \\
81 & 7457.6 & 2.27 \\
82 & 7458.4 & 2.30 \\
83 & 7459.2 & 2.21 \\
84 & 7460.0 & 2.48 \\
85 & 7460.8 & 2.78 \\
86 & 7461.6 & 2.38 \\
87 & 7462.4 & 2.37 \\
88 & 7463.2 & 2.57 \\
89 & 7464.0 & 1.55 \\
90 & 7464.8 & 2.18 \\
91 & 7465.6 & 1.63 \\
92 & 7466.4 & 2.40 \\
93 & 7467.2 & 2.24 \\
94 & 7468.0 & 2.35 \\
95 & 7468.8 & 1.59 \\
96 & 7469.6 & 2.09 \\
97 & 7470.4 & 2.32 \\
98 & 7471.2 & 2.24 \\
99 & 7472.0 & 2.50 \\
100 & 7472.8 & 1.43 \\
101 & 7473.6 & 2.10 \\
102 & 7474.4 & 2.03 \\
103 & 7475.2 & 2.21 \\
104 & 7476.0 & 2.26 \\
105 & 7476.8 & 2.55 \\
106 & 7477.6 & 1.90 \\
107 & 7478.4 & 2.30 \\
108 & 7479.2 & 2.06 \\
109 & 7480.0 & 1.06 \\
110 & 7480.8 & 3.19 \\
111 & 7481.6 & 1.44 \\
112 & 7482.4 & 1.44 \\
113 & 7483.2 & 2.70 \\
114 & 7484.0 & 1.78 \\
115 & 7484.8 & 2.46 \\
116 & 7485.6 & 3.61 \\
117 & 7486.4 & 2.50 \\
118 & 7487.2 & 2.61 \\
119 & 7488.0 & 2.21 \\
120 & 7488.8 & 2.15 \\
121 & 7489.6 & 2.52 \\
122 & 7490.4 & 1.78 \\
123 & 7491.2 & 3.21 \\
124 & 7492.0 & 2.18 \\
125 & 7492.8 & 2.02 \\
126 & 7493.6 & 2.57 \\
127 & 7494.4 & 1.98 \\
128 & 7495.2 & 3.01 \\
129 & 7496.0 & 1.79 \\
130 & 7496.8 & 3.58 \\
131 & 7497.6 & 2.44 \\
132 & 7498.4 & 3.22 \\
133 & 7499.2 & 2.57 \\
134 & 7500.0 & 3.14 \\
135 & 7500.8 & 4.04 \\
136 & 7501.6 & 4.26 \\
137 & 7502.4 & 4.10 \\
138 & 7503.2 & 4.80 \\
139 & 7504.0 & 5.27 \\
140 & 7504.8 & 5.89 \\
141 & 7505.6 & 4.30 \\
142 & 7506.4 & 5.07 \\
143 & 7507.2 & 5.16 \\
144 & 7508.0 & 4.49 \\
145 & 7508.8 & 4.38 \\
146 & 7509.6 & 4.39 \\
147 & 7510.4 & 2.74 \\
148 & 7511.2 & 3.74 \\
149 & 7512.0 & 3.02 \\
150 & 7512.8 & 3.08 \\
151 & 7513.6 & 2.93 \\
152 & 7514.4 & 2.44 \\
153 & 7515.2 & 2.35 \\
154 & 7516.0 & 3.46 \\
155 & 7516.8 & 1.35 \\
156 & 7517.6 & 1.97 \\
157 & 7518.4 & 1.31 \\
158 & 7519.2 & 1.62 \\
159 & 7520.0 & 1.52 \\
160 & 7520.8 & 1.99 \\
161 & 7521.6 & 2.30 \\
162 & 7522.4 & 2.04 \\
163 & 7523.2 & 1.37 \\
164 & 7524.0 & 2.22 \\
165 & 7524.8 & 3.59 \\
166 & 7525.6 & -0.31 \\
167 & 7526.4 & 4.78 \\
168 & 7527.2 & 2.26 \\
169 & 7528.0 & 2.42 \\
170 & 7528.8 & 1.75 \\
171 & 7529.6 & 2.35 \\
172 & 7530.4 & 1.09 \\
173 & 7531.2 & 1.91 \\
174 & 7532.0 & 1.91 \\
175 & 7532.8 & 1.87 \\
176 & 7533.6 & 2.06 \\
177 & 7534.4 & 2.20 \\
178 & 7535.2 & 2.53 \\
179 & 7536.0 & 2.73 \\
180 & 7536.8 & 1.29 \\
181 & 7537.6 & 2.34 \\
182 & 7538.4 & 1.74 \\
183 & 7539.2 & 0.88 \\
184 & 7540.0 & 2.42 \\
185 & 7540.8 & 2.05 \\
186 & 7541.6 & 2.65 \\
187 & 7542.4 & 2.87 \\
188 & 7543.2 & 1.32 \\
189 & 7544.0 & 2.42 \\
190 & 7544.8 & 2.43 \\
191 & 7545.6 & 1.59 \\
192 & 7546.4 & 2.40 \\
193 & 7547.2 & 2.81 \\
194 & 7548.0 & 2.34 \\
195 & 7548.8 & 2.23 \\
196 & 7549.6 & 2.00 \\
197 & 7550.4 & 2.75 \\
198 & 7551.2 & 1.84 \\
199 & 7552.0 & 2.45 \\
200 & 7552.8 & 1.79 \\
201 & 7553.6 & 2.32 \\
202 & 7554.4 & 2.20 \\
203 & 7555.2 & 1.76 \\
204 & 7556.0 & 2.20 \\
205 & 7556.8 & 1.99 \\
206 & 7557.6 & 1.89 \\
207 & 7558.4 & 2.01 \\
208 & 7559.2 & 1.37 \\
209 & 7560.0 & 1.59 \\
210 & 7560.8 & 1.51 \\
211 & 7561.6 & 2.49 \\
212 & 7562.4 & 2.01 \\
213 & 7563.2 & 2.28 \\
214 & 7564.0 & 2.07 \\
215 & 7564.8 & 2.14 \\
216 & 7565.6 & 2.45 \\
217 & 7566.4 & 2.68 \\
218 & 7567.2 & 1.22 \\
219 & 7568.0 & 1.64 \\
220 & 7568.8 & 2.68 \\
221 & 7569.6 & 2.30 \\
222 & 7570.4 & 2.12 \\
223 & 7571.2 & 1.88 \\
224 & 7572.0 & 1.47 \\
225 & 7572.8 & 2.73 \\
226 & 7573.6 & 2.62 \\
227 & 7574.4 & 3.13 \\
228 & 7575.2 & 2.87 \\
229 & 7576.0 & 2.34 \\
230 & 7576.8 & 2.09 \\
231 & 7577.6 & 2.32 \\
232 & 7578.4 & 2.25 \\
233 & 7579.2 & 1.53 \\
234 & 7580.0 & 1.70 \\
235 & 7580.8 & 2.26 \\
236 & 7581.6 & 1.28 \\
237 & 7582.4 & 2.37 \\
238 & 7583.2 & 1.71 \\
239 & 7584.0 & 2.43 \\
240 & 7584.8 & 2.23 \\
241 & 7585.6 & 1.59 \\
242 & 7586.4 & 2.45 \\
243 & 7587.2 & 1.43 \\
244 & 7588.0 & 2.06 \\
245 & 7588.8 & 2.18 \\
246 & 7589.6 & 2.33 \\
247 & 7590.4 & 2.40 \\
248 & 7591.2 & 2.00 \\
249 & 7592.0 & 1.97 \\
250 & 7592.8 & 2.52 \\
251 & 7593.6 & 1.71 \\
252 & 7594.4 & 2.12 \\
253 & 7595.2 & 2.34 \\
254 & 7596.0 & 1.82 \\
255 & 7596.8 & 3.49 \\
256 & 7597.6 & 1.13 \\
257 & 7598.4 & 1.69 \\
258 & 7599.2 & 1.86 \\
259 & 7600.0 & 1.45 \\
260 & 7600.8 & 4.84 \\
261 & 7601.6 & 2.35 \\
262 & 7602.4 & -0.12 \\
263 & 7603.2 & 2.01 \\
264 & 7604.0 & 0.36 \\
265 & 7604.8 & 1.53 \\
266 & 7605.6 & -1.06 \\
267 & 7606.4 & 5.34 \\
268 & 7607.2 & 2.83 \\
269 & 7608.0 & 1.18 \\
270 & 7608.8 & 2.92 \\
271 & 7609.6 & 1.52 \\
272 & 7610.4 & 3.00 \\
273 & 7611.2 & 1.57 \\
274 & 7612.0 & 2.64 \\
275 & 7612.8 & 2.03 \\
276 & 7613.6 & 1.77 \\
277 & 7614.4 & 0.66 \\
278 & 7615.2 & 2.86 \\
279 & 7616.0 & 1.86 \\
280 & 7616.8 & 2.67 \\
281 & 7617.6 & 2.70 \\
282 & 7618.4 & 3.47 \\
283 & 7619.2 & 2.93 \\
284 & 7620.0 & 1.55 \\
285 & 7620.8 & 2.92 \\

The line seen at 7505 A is [O III]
